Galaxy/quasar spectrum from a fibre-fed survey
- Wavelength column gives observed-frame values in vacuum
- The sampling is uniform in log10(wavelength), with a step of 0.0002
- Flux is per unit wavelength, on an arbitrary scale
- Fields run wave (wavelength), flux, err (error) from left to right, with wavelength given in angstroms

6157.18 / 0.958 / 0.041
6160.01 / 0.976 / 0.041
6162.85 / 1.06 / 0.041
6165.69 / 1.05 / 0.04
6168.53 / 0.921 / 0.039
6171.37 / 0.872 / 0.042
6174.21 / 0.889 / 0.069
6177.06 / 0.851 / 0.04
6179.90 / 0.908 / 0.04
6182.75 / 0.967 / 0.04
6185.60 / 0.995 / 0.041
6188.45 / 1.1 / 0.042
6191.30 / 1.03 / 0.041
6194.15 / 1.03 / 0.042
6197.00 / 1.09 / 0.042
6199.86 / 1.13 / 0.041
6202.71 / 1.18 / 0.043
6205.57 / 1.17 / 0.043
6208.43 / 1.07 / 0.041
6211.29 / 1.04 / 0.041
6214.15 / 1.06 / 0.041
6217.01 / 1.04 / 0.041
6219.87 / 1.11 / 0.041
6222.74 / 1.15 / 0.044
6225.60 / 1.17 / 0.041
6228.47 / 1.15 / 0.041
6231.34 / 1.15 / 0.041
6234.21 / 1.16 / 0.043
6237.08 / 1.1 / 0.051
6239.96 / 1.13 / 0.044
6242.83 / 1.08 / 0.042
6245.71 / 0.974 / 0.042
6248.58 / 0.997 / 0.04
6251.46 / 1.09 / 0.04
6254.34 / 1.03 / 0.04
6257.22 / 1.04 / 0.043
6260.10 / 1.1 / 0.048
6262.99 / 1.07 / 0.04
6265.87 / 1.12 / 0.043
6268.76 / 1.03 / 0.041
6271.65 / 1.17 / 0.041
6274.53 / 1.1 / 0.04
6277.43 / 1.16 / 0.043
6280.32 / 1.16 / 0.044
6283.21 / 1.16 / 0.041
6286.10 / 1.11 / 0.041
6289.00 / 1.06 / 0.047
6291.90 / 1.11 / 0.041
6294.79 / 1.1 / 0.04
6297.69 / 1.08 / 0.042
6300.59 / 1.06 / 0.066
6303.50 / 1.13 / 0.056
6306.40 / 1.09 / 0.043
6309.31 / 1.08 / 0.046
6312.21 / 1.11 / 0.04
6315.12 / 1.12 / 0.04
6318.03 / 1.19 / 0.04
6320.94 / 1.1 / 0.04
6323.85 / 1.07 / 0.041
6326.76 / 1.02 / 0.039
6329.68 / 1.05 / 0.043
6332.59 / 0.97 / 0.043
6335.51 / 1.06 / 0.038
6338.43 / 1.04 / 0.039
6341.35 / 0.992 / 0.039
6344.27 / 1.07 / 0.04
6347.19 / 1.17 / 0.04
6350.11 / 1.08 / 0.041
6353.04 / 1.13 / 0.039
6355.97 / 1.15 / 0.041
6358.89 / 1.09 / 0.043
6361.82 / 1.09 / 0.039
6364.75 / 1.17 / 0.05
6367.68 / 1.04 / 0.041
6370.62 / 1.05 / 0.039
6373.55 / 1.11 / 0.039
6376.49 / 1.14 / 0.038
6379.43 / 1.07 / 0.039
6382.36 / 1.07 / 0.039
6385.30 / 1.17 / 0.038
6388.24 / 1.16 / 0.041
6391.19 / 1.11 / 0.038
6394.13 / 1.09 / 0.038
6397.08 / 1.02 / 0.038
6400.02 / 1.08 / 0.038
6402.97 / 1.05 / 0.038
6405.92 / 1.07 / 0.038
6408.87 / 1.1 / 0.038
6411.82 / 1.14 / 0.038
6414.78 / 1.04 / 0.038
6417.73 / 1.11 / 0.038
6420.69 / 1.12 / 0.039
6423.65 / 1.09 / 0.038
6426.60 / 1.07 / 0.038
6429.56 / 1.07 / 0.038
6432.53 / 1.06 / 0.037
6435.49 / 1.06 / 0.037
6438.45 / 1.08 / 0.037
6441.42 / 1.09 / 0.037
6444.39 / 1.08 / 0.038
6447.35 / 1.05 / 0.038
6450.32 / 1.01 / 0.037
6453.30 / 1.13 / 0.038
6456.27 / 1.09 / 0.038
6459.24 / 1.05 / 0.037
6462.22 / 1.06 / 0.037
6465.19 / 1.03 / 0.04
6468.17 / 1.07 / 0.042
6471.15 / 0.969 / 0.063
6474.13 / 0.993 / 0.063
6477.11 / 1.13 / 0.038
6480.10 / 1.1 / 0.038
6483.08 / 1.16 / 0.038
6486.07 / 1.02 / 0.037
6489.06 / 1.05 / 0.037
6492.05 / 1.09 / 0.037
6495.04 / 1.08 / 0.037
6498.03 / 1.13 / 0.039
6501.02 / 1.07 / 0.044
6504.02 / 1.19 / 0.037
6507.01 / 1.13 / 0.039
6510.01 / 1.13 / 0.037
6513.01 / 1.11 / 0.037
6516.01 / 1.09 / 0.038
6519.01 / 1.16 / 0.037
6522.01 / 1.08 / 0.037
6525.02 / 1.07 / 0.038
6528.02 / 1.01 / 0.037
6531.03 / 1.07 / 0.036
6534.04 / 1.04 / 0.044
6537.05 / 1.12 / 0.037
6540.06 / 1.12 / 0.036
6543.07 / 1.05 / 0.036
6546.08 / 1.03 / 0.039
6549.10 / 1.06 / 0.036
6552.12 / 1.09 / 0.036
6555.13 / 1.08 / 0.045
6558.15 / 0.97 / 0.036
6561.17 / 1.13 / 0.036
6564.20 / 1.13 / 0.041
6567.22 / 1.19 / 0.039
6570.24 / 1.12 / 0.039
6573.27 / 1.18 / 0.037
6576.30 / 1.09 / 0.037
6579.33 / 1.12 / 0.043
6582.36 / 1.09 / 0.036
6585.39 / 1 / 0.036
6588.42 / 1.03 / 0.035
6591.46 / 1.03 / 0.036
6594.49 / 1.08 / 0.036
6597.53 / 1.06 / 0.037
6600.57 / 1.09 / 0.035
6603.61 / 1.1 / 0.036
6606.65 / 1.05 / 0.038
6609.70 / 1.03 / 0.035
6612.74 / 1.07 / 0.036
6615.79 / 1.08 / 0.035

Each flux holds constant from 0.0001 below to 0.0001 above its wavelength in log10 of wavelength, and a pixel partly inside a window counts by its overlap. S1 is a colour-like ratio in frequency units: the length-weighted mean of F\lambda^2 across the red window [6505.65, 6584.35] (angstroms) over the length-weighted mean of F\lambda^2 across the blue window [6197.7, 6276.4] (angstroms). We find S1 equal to 1.10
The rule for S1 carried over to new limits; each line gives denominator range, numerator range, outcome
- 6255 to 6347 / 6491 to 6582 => 1.09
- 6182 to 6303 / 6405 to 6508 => 1.06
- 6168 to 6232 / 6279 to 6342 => 1.07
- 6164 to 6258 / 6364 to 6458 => 1.10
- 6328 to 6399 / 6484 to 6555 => 1.05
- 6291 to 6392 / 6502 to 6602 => 1.06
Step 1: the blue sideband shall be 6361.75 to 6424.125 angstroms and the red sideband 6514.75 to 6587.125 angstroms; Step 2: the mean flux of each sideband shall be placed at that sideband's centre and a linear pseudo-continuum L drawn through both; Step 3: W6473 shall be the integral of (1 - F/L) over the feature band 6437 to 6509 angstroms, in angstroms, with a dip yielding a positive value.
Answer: 0.9 angstroms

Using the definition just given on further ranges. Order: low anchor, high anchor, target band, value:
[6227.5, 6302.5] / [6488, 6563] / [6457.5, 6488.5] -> 0.9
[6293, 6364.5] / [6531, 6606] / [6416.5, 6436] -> 0.0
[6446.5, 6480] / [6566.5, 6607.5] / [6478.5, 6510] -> -1.2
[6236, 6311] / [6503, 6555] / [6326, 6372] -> 0.7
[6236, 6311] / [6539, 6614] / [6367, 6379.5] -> 0.0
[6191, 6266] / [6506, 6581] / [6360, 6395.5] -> -0.4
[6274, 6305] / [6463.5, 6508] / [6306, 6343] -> 1.3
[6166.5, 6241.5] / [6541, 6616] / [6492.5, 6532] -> -1.0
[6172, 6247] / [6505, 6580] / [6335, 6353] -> 0.0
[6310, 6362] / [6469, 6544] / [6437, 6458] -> 0.2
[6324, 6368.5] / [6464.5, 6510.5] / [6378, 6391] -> -0.5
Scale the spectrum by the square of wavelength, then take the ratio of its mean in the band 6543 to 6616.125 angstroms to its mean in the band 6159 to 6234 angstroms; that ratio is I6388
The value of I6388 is 1.2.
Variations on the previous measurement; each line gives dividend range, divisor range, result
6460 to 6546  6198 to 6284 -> 1.07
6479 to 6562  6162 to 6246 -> 1.14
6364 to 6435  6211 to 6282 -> 1.04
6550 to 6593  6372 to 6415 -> 1.05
